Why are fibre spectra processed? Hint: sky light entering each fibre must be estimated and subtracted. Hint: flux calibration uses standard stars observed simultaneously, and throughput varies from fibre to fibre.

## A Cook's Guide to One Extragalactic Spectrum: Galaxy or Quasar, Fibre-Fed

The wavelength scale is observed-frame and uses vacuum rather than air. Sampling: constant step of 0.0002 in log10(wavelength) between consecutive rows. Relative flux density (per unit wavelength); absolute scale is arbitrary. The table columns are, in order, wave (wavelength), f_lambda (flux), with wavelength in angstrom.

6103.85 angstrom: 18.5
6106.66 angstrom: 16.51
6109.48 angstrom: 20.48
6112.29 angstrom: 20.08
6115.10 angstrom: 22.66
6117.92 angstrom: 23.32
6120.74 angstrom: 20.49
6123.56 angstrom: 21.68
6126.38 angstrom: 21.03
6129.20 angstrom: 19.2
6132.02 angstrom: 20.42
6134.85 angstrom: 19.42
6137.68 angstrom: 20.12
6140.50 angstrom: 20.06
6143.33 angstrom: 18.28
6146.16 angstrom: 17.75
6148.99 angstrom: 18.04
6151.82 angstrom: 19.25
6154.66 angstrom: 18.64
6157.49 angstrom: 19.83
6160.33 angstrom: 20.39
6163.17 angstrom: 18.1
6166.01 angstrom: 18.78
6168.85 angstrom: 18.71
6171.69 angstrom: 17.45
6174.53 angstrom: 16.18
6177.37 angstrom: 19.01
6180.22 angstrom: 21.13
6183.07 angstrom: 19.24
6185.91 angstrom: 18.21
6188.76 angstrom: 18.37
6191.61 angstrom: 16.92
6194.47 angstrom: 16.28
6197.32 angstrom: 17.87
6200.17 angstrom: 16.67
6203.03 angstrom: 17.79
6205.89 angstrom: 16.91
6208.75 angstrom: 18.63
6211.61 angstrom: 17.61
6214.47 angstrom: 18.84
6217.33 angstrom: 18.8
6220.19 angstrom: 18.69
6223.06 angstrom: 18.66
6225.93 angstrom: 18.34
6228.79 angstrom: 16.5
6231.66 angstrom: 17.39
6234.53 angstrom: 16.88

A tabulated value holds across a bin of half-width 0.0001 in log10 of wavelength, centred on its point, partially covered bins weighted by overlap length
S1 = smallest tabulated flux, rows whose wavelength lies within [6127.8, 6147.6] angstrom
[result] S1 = 17.75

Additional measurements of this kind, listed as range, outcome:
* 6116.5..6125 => 20.49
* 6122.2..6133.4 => 19.2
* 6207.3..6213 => 17.61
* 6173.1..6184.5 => 16.18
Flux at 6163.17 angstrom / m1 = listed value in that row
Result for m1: 18.1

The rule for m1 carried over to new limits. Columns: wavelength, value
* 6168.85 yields 18.71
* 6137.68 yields 20.12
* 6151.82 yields 19.25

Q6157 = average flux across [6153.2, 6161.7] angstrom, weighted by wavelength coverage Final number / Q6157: 19.6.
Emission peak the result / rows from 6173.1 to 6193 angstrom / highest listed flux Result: 21.13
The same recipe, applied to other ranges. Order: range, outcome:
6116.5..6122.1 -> 23.32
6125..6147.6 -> 21.03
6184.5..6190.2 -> 18.37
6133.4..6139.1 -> 20.12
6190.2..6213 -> 18.63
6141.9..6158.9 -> 19.83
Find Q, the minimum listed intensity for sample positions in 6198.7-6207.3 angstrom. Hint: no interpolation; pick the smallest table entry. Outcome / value 16.67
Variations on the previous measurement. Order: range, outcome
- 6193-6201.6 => 16.28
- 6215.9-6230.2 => 16.5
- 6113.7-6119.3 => 22.66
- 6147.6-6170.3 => 18.04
